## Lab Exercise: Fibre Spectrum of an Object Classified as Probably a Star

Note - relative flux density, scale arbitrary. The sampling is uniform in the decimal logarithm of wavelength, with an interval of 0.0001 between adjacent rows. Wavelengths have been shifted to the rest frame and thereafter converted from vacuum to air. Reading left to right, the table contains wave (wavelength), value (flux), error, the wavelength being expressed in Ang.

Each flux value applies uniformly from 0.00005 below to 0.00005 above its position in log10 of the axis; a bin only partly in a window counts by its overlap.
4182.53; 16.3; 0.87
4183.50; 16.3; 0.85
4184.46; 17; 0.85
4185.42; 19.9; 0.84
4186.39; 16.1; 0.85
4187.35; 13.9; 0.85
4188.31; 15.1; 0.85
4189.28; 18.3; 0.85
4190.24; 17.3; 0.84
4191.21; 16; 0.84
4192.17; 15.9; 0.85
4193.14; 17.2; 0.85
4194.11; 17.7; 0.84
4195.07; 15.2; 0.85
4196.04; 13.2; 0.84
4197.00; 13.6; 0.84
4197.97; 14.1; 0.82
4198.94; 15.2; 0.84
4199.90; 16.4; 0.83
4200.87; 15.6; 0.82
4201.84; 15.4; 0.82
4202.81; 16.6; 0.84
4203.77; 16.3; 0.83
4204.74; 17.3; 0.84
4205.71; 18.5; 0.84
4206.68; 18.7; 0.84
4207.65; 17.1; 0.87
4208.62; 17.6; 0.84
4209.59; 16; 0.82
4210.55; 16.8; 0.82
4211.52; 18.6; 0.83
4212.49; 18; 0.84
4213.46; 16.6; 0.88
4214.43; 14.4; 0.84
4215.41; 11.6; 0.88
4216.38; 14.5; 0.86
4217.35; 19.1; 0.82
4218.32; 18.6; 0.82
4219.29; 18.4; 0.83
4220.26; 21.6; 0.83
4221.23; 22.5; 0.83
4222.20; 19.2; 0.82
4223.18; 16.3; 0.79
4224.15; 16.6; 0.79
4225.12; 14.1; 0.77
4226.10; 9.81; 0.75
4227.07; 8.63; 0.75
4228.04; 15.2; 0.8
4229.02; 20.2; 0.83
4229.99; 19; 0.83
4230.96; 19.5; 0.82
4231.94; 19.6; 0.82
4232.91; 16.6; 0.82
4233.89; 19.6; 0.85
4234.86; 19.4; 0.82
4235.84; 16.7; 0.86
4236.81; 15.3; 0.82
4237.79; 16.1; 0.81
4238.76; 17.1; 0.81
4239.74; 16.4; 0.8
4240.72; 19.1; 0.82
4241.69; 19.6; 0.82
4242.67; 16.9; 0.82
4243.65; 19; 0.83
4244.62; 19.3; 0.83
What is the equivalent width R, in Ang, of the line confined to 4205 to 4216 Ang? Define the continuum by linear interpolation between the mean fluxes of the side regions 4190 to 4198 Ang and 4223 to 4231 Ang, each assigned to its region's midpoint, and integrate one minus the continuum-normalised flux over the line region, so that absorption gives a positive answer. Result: -0.92 Ang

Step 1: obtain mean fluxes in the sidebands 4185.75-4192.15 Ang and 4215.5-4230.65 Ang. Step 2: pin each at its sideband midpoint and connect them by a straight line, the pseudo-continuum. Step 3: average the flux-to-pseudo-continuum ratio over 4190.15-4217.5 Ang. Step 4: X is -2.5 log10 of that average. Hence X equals 0.02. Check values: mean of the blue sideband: 16.2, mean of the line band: 16.2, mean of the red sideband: 16.8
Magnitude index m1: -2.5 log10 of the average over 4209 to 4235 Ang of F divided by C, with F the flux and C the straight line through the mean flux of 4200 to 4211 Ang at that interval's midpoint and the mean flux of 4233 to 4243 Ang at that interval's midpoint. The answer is 0.01 mag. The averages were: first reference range 16.9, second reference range 17.6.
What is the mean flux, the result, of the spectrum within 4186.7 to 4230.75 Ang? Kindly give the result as 16.4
